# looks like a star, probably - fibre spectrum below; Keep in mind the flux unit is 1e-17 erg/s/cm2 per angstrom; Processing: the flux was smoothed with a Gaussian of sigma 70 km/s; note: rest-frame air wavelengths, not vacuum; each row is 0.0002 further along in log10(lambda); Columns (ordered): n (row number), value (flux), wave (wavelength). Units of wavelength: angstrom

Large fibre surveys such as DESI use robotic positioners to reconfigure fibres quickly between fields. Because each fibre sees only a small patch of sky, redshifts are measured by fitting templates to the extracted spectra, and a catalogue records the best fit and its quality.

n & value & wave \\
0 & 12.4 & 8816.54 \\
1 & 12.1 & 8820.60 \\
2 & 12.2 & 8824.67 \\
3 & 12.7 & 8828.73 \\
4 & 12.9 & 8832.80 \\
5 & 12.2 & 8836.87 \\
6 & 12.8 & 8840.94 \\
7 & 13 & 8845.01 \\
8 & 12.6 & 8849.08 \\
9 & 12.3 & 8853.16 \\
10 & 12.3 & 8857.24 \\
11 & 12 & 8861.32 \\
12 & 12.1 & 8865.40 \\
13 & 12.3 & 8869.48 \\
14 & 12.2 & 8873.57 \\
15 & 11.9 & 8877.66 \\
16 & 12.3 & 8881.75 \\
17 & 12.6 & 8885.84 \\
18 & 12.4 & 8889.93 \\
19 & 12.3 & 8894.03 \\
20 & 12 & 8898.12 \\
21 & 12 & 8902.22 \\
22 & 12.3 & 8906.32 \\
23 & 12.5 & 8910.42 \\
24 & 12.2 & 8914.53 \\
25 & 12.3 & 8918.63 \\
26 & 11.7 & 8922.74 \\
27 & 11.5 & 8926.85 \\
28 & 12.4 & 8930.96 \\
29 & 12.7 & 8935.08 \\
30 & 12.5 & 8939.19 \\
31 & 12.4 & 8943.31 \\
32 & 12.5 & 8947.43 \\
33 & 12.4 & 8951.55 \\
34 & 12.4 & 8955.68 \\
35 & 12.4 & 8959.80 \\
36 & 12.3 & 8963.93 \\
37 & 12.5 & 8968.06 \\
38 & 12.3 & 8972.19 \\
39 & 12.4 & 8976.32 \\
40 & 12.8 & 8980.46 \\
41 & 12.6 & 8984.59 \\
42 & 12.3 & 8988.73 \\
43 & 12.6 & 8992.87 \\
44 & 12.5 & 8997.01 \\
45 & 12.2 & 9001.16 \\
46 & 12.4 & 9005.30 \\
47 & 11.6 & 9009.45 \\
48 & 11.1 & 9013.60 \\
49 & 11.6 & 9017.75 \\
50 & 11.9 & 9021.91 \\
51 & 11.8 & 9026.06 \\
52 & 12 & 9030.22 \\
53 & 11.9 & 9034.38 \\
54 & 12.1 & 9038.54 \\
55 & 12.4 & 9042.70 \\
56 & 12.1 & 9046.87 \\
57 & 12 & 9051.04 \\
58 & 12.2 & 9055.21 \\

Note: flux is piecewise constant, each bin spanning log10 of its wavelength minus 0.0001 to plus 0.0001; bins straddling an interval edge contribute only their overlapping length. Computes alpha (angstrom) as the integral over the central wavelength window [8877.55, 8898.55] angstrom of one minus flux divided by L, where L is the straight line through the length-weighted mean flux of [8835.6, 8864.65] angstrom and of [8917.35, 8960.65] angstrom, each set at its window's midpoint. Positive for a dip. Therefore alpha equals 0.1 angstrom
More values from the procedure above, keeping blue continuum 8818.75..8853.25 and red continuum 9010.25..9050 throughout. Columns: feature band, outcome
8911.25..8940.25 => 0.1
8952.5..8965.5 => -0.3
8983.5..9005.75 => -0.8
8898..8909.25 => 0.1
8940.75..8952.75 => -0.3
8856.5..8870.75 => 0.3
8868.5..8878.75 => 0.2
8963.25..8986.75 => -0.8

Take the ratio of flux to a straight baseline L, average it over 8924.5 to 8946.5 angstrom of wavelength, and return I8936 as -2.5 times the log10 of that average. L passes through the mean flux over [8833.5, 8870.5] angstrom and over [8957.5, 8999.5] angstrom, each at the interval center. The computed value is 0.01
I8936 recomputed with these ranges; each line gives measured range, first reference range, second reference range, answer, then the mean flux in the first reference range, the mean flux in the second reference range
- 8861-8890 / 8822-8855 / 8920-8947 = 0.02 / 12.6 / 12.2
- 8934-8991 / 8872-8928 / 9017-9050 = -0.03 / 12.2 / 12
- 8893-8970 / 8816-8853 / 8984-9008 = 0.02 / 12.5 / 12.4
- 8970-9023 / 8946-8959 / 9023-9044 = 0.00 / 12.4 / 12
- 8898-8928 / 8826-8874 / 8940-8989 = 0.03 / 12.5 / 12.4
